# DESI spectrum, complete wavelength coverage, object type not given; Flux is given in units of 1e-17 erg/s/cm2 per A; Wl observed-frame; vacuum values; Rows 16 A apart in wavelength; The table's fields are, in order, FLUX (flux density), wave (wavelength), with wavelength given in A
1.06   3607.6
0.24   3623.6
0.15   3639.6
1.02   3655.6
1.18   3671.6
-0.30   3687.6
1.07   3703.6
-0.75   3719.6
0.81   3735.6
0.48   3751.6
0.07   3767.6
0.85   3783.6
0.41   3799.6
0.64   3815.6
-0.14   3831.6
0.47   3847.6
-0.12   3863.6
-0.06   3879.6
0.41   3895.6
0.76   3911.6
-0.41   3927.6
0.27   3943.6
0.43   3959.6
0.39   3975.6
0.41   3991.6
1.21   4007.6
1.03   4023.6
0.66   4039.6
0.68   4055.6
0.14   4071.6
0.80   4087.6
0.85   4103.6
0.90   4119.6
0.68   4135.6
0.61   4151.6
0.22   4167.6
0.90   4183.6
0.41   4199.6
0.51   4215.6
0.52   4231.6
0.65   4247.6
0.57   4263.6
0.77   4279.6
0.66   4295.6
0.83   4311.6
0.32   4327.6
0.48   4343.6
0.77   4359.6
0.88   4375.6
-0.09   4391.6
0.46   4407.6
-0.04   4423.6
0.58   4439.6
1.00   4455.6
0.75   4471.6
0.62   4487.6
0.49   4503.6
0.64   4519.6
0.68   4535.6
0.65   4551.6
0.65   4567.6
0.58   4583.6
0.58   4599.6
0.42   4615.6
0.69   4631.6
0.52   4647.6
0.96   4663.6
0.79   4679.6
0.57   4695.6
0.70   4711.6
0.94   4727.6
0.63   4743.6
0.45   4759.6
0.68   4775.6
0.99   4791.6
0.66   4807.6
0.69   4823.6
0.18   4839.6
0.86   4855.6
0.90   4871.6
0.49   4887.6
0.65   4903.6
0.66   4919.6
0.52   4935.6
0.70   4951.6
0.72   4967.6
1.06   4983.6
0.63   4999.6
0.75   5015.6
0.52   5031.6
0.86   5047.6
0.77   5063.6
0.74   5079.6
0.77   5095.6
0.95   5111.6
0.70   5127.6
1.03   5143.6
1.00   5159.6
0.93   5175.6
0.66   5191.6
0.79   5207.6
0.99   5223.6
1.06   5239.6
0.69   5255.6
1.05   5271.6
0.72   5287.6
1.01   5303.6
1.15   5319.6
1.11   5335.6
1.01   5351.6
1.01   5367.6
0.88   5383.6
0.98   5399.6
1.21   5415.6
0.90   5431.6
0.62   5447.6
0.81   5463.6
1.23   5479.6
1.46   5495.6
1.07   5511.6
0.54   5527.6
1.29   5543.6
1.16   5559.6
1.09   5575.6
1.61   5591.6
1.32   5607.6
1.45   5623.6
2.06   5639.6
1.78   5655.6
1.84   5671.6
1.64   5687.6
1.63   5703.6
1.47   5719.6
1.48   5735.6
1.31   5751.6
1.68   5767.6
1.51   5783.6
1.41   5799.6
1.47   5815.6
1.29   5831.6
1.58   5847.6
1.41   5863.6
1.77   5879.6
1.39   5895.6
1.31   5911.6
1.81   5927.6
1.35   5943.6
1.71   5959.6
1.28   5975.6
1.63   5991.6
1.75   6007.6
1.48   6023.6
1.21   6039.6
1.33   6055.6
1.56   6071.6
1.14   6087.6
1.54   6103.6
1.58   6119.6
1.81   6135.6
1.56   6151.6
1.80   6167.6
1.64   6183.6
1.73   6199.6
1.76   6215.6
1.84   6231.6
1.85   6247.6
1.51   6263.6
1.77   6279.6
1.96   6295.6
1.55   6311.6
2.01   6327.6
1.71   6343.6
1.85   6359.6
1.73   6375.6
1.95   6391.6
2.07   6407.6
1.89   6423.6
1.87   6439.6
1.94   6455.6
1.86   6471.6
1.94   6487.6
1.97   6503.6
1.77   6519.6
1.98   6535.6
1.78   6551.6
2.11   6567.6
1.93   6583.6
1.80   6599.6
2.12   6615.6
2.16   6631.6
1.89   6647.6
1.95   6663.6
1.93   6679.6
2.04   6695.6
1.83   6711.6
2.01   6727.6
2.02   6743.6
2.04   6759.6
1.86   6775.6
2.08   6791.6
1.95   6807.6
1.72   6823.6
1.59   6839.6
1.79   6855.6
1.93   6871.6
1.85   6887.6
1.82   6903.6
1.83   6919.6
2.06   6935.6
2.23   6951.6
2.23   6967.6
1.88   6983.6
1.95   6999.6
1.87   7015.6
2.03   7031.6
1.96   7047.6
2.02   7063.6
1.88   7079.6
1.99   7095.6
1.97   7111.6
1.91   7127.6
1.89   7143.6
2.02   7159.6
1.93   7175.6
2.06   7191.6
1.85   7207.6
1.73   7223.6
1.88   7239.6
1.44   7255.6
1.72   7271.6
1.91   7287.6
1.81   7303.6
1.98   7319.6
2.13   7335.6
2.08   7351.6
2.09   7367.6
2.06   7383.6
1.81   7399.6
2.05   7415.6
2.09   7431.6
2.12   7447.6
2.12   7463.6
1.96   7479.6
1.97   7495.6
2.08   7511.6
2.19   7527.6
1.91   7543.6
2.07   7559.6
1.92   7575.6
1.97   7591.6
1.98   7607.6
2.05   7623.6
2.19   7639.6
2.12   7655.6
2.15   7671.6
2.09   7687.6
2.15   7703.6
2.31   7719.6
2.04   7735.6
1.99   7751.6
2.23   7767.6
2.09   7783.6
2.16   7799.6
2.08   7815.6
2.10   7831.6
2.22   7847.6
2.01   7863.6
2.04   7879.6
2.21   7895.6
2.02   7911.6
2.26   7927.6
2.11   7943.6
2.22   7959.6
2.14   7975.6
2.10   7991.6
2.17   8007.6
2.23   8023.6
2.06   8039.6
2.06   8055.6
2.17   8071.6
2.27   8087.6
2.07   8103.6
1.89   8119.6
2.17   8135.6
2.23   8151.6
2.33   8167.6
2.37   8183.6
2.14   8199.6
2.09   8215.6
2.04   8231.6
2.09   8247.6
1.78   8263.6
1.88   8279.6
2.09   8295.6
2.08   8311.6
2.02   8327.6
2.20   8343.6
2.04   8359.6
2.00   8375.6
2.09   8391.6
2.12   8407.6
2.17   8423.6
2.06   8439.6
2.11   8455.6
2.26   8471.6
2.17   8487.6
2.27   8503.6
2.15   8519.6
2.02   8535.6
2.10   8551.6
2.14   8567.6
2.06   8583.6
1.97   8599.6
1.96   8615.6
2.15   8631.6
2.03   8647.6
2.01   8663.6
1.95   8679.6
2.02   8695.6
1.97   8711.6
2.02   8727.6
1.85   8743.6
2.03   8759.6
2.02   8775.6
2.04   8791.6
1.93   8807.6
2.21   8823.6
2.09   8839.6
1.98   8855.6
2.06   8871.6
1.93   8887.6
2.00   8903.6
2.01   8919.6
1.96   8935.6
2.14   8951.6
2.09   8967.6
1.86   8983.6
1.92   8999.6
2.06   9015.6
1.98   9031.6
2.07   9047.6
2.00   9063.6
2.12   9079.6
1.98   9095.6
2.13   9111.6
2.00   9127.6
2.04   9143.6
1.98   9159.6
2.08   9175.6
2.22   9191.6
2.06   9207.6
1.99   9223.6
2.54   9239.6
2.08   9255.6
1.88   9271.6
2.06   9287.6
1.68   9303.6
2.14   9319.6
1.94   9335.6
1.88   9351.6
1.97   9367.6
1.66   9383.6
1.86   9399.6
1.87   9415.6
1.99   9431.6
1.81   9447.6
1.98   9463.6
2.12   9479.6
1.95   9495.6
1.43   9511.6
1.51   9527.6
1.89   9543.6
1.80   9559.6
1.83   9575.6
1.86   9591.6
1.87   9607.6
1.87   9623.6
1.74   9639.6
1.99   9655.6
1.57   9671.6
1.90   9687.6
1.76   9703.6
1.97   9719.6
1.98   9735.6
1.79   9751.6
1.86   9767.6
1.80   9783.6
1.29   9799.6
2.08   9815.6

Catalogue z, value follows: 0.403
